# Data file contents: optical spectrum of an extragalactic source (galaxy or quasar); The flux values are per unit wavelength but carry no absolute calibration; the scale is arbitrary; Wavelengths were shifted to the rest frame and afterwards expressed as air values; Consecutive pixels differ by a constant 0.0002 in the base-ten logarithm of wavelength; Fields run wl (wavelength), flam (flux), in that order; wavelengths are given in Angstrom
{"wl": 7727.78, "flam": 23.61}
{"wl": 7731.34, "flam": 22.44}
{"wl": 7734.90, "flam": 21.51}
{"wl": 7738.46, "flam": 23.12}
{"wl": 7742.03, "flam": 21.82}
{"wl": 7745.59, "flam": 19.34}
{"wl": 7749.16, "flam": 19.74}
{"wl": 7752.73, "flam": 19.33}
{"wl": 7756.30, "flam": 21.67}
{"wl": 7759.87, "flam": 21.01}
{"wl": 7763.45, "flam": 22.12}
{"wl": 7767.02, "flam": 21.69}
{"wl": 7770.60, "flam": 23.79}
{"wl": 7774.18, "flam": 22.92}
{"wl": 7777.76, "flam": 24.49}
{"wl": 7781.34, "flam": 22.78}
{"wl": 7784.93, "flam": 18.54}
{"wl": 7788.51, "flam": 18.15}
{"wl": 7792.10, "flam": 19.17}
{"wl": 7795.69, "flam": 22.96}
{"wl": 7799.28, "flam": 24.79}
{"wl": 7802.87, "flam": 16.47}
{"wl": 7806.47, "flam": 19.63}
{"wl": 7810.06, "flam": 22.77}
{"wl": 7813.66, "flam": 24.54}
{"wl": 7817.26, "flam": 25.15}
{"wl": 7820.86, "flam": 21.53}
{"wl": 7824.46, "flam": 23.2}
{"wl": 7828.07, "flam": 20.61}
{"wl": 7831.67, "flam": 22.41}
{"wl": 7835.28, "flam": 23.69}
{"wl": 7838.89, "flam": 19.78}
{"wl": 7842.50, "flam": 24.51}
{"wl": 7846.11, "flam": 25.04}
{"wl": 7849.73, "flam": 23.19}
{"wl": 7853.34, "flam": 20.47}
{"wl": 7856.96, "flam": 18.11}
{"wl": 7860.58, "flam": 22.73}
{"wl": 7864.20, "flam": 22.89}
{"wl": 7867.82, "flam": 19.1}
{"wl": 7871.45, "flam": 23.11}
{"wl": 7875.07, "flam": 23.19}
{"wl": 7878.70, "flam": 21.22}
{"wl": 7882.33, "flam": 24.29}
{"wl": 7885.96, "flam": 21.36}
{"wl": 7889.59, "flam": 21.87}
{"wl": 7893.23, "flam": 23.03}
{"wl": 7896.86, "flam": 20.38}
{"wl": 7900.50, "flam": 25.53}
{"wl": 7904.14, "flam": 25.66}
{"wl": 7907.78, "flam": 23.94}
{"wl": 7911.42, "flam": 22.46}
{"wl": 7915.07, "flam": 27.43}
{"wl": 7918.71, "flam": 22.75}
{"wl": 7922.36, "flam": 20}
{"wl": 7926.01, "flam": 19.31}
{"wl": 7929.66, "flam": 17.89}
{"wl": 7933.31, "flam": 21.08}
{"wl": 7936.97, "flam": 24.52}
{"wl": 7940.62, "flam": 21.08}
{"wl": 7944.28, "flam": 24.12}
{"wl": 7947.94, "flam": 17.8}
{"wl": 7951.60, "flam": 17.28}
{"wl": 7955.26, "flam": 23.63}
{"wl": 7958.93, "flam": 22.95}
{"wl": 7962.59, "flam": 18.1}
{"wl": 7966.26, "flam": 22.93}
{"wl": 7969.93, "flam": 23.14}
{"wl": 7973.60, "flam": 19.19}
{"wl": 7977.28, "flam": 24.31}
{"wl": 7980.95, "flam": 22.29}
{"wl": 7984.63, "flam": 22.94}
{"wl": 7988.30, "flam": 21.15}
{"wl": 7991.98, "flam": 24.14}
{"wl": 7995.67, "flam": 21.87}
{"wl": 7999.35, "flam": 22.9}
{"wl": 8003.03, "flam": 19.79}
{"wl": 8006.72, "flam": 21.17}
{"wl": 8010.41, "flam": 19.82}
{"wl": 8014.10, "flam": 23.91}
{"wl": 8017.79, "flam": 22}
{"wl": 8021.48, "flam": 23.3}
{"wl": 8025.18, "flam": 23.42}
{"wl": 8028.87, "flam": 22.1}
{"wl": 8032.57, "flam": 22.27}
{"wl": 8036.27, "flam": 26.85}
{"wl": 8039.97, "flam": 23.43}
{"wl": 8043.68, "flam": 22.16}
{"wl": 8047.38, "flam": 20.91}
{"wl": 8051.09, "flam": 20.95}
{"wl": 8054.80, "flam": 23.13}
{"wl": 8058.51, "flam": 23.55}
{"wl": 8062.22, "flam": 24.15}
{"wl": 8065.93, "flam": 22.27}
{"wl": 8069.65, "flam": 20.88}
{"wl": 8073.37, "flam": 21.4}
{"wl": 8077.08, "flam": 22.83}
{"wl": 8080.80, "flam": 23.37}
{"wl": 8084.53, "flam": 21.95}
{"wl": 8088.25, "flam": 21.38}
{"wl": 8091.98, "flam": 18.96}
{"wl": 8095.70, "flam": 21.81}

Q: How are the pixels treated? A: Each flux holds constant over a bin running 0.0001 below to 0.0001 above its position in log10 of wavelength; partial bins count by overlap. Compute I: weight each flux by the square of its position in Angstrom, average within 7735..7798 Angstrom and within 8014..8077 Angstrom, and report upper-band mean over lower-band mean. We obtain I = 1.14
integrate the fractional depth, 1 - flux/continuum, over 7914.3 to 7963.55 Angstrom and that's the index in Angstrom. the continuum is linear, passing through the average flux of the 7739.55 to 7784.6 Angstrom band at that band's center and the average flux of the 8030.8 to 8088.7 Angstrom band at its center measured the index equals 2.26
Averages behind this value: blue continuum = 21.6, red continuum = 22.6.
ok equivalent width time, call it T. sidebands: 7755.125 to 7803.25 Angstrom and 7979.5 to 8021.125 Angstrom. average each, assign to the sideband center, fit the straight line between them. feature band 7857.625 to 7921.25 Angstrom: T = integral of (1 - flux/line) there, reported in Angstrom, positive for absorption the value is -3.1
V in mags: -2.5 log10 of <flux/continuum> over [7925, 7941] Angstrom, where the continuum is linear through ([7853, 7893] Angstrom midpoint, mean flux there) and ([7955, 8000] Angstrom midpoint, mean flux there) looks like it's 0.06 mag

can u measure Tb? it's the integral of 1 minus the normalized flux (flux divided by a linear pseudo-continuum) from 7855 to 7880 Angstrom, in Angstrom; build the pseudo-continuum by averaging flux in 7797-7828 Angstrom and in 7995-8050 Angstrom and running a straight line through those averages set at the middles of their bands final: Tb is 0.85 Angstrom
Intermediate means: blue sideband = 22.2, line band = 21.5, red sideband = 22.4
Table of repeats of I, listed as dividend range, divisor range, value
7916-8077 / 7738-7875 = 1.06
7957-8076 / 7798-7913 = 1.04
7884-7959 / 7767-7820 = 1.04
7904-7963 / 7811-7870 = 1.00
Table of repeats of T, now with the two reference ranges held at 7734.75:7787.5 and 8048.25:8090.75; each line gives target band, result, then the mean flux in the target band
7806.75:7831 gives -1.2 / 22.7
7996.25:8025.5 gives 0.2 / 22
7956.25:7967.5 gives 0.3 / 21.4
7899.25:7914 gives -1.8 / 24.5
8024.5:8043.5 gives -1.1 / 23.5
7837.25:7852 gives -0.9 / 23.1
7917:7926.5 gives 0.5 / 20.8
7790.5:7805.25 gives 0.6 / 20.8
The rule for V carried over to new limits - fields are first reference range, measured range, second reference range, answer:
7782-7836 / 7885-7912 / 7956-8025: -0.06 mag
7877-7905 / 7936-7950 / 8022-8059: 0.06 mag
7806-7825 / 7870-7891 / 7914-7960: -0.02 mag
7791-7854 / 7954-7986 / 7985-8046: 0.02 mag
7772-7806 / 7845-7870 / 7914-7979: -0.02 mag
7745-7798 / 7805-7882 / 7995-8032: -0.04 mag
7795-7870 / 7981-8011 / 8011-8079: 0.04 mag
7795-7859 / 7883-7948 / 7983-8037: -0.01 mag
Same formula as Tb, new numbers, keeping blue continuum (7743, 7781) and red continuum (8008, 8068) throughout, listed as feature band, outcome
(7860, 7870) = 0.26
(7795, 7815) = 0.09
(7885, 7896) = 0.09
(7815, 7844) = -0.91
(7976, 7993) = -0.25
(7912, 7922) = -0.78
